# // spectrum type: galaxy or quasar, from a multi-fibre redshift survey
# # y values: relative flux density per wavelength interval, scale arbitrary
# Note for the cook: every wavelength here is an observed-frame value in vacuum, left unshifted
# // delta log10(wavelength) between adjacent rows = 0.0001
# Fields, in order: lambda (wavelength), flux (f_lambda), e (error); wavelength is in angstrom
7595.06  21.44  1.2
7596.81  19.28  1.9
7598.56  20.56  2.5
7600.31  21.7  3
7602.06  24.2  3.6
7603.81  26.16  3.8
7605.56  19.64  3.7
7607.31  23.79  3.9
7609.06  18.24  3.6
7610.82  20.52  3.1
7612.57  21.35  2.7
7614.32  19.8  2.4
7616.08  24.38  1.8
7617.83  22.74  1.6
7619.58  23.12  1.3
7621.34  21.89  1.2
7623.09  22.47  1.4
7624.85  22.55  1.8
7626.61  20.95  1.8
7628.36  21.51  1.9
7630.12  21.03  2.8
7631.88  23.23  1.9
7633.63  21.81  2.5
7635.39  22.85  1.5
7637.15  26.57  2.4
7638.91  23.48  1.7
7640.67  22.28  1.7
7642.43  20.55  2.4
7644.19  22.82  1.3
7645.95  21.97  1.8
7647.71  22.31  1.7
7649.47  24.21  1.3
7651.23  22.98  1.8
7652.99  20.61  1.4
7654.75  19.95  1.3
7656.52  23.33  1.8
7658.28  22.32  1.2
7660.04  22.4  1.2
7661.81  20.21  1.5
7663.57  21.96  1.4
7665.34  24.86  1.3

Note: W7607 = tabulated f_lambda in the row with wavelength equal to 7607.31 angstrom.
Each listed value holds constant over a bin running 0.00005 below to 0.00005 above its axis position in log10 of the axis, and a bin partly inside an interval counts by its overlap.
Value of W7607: 23.79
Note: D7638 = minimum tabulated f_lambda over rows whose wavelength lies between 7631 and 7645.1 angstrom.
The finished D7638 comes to 20.55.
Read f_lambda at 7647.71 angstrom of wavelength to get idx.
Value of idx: 22.31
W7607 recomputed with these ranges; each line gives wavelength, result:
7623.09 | 22.47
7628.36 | 21.51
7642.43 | 20.55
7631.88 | 23.23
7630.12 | 21.03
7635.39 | 22.85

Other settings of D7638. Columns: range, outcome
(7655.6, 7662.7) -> 20.21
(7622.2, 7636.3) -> 20.95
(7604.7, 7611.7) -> 18.24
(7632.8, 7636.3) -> 21.81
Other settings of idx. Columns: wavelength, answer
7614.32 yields 19.8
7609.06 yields 18.24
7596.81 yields 19.28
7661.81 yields 20.21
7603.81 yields 26.16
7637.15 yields 26.57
